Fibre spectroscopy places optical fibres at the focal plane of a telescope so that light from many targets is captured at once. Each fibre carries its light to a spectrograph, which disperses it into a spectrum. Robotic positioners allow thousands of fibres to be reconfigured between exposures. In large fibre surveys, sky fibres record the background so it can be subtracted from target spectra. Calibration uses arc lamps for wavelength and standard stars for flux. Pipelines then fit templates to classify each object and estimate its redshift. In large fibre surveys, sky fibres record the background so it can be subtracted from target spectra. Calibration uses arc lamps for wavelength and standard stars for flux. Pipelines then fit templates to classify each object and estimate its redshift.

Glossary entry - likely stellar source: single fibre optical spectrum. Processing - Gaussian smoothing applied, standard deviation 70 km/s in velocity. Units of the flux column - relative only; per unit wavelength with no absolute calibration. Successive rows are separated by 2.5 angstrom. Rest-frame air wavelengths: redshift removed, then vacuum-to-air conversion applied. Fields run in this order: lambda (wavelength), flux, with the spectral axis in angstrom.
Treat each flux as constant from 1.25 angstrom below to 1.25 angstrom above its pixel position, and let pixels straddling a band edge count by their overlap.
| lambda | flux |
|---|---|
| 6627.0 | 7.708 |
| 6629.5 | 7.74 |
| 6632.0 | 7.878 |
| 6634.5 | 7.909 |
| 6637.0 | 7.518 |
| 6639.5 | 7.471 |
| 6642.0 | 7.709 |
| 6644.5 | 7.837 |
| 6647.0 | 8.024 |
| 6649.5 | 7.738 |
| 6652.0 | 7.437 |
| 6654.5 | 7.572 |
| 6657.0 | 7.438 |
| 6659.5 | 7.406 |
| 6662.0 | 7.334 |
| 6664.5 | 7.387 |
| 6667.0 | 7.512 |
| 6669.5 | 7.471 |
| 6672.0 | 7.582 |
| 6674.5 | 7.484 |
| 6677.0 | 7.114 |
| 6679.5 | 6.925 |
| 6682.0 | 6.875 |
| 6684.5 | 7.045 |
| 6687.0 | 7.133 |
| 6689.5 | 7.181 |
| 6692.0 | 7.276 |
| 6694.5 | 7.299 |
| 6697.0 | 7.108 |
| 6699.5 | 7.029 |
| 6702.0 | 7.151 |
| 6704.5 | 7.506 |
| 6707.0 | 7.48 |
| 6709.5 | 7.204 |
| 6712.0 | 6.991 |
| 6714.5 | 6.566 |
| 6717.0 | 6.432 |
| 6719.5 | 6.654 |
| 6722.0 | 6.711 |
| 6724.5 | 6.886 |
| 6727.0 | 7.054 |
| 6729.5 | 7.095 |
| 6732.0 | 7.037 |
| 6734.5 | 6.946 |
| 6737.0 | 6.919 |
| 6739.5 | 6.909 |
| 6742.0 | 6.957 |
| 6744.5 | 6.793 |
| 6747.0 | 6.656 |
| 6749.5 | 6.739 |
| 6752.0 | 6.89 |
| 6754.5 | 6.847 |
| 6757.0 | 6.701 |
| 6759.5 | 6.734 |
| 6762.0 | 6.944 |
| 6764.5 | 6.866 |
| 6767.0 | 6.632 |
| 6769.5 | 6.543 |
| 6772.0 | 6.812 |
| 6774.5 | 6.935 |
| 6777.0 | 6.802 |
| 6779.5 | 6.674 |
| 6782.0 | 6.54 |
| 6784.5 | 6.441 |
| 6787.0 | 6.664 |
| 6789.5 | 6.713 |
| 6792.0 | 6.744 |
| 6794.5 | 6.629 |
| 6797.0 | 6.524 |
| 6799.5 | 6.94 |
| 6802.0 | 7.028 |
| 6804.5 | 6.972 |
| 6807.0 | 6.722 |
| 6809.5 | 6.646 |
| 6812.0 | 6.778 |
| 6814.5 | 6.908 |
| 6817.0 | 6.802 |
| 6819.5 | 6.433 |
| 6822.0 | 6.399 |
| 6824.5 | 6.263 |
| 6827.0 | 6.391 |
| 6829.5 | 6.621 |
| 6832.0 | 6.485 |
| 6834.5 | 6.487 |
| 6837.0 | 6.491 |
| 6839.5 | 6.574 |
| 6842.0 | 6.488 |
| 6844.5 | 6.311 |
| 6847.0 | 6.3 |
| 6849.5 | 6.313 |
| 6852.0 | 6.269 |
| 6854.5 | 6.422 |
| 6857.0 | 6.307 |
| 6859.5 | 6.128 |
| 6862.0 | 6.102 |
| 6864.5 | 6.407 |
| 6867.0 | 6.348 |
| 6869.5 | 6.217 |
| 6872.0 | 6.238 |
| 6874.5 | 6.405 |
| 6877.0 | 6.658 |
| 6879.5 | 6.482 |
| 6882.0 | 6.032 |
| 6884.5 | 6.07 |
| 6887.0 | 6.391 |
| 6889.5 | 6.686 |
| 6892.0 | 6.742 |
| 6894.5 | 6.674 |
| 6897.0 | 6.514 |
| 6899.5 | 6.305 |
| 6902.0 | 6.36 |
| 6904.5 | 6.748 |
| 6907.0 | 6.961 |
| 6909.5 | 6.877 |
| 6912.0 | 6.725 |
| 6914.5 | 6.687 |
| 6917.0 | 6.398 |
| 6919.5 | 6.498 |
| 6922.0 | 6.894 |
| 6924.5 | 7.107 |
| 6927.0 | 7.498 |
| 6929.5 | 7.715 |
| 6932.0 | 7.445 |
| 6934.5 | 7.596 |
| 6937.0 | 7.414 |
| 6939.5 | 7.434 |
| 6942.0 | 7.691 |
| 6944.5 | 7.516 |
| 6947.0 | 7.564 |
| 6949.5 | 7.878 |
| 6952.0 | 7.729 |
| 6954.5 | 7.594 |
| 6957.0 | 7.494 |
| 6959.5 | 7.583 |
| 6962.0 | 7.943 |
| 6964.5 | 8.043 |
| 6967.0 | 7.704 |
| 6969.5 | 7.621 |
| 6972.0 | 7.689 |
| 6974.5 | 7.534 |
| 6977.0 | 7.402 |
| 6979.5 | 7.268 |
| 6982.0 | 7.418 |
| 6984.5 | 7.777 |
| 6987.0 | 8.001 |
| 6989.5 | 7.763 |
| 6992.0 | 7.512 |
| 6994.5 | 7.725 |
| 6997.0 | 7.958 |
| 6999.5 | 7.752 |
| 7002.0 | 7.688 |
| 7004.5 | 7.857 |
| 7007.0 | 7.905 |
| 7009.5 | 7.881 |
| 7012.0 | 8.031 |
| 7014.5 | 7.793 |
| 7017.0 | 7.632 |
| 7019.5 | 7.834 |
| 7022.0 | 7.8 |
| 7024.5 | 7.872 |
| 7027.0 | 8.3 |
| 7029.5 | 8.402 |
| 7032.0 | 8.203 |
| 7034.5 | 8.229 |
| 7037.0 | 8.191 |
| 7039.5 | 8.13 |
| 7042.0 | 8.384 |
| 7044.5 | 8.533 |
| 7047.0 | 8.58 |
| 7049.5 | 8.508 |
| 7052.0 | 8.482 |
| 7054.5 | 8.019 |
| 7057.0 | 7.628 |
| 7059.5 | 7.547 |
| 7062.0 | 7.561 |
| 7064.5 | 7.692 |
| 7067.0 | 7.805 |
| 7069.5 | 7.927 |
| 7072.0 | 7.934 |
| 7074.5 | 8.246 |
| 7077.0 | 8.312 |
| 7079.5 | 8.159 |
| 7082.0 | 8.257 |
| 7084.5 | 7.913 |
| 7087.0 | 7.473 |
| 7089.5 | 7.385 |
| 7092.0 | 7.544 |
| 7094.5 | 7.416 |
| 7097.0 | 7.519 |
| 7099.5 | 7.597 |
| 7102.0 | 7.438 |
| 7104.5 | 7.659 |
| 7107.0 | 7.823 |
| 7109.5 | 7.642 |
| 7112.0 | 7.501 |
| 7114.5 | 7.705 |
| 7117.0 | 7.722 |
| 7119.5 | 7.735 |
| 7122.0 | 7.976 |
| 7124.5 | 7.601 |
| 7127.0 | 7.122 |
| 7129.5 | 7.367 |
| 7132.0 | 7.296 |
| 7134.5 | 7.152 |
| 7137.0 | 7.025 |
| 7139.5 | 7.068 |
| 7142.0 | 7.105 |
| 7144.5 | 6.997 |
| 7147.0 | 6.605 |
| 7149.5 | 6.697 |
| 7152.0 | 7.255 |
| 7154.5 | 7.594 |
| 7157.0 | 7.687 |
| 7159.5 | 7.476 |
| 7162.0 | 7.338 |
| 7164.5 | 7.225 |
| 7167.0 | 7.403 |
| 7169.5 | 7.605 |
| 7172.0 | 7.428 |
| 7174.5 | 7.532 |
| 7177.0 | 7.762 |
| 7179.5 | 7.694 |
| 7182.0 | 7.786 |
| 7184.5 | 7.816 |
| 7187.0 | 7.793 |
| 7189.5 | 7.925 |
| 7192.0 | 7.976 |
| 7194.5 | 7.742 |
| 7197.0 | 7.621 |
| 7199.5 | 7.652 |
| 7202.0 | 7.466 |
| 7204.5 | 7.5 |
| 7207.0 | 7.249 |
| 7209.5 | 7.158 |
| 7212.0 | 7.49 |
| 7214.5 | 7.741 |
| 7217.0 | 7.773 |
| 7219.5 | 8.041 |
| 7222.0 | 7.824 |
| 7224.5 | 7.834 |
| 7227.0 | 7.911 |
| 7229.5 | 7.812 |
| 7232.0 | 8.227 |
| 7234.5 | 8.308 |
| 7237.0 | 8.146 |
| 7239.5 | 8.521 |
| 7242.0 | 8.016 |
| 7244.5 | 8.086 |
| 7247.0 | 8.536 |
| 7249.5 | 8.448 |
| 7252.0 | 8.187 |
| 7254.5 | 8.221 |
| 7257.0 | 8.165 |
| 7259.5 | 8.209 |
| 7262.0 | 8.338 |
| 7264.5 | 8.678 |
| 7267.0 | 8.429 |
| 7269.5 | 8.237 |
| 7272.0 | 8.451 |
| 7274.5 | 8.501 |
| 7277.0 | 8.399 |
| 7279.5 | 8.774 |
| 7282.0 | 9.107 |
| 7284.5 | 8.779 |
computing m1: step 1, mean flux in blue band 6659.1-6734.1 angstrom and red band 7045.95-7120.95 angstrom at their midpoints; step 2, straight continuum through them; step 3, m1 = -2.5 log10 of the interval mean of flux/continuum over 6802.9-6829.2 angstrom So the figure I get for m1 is 0.11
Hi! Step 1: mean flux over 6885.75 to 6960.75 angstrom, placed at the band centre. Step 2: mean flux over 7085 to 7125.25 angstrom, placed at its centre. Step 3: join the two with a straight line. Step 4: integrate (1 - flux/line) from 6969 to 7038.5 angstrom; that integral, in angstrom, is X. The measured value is -4.8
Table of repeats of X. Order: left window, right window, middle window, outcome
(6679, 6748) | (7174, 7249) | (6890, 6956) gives 2.3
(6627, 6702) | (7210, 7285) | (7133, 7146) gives 1.6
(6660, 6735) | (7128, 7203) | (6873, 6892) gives 2.2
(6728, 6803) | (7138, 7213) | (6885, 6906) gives 1.4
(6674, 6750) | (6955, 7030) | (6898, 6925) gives 3.1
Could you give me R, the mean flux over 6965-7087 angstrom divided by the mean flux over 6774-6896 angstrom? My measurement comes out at 1.2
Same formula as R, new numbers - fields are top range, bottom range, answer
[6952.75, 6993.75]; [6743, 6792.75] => 1.14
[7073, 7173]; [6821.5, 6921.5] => 1.16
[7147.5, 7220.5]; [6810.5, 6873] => 1.18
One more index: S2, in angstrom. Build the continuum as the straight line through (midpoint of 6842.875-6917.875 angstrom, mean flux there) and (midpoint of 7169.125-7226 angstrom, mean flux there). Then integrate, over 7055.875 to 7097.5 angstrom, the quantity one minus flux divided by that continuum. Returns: -3.4 angstrom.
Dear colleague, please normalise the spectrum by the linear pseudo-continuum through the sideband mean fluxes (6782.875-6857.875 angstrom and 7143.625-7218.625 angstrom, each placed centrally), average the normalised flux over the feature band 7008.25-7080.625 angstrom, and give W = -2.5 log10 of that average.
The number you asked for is -0.13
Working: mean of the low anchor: 6.57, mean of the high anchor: 7.5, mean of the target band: 8.06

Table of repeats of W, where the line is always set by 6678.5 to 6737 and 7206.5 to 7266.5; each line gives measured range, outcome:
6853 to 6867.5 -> 0.166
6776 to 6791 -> 0.084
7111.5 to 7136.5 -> 0.047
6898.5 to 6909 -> 0.122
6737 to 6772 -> 0.050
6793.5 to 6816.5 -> 0.065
